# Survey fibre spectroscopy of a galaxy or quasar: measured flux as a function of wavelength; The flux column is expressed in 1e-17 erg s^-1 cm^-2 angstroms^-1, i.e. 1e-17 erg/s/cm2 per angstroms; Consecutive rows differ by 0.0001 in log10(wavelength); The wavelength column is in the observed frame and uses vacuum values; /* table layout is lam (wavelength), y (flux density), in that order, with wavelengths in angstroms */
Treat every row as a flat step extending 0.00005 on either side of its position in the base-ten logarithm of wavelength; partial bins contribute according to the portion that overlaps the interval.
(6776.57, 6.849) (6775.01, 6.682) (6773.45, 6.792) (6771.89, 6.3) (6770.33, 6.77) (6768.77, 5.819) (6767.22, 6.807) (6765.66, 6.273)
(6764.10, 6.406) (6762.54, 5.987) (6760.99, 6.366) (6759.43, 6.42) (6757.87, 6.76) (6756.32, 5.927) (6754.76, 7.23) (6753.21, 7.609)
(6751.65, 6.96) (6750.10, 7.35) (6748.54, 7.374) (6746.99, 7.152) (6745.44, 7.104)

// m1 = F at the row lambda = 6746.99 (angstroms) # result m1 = 7.152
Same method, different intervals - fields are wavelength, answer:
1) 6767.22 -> 6.807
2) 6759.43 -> 6.42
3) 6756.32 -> 5.927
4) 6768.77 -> 5.819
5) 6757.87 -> 6.76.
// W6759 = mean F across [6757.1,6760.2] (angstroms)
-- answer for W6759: 6.58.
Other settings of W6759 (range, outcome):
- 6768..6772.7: 6.3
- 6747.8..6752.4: 7.23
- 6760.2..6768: 6.37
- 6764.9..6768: 6.55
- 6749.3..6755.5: 7.29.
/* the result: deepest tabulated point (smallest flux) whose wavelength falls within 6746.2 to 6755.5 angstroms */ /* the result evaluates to 6.96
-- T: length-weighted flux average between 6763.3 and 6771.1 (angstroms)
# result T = 6.41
